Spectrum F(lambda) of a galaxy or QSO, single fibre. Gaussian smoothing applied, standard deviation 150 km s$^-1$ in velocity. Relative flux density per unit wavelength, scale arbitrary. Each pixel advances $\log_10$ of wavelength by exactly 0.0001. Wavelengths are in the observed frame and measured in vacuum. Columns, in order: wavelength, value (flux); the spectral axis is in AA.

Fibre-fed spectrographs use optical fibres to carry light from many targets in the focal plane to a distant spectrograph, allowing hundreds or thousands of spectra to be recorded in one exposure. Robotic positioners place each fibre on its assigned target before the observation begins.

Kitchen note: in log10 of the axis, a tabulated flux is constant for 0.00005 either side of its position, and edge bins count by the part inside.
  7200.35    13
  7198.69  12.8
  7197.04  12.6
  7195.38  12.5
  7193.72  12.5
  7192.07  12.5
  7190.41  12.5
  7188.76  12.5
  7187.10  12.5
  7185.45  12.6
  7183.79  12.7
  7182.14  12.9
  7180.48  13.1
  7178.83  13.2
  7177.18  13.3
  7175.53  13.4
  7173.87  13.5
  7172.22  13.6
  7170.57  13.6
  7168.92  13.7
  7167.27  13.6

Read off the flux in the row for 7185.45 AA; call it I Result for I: 12.6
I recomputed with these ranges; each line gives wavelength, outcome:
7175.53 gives 13.4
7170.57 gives 13.6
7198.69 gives 12.8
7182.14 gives 12.9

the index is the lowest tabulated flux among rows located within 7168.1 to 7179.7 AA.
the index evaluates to 13.2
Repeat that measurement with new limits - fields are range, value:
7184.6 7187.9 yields 12.5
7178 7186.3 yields 12.6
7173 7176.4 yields 13.4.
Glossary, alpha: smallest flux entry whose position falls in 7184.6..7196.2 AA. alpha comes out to 12.5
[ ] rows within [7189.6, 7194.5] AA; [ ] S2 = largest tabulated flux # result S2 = 12.5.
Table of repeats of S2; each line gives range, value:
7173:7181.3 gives 13.5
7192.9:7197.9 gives 12.6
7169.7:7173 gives 13.6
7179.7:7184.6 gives 13.1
